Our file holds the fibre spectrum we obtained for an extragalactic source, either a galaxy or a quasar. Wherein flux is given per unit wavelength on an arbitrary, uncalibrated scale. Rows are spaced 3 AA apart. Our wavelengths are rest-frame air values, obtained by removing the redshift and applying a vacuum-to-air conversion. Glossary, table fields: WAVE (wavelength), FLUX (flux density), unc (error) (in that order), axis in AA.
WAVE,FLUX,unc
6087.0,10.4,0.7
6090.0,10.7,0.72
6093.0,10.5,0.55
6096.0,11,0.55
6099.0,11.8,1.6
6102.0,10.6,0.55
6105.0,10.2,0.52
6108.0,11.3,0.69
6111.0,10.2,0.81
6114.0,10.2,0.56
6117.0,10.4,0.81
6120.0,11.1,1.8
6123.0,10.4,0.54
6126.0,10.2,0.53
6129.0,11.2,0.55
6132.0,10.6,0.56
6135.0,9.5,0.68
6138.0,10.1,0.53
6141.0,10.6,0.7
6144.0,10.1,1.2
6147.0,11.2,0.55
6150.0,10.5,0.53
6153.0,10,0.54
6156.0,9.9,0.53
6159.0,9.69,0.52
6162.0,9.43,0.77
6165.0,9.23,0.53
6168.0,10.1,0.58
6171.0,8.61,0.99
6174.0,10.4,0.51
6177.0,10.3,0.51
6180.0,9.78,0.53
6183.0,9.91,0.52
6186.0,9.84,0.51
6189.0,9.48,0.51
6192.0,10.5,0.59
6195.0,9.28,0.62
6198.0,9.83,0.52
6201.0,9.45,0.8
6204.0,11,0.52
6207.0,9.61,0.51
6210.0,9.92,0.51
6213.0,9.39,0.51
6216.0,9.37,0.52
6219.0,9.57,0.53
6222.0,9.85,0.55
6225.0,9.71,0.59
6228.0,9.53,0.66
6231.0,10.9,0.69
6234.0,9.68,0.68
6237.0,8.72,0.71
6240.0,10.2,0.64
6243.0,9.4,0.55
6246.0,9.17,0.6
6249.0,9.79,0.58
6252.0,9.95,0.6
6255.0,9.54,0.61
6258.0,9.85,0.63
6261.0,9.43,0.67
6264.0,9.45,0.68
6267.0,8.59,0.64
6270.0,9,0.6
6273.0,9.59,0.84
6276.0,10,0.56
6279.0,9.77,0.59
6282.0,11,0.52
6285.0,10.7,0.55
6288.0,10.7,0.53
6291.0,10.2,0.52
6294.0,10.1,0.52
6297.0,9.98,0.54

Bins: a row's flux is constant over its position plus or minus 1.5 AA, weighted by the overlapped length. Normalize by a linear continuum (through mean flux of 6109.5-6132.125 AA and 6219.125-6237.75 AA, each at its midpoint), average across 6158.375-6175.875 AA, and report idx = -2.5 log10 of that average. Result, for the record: 0.067 mag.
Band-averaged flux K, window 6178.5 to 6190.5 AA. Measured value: 9.75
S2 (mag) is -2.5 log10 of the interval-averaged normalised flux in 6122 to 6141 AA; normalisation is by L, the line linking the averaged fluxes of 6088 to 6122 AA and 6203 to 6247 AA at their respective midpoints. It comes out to 0.02 mag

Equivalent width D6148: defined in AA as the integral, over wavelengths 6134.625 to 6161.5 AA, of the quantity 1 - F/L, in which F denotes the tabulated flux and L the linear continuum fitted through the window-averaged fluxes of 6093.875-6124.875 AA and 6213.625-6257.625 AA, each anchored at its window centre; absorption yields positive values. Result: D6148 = 0.6 AA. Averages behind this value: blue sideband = 10.7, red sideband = 9.67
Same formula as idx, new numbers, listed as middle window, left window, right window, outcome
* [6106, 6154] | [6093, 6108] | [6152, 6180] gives -0.01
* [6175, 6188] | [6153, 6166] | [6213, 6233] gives -0.03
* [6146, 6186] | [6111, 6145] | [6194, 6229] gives 0.02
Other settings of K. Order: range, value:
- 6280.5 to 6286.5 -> 10.8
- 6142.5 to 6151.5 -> 10.6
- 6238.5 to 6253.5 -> 9.7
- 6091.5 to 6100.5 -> 11.1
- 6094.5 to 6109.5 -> 11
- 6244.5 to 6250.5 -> 9.48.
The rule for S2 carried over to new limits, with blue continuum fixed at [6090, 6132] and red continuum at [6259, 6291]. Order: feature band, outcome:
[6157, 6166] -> 0.10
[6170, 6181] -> 0.06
